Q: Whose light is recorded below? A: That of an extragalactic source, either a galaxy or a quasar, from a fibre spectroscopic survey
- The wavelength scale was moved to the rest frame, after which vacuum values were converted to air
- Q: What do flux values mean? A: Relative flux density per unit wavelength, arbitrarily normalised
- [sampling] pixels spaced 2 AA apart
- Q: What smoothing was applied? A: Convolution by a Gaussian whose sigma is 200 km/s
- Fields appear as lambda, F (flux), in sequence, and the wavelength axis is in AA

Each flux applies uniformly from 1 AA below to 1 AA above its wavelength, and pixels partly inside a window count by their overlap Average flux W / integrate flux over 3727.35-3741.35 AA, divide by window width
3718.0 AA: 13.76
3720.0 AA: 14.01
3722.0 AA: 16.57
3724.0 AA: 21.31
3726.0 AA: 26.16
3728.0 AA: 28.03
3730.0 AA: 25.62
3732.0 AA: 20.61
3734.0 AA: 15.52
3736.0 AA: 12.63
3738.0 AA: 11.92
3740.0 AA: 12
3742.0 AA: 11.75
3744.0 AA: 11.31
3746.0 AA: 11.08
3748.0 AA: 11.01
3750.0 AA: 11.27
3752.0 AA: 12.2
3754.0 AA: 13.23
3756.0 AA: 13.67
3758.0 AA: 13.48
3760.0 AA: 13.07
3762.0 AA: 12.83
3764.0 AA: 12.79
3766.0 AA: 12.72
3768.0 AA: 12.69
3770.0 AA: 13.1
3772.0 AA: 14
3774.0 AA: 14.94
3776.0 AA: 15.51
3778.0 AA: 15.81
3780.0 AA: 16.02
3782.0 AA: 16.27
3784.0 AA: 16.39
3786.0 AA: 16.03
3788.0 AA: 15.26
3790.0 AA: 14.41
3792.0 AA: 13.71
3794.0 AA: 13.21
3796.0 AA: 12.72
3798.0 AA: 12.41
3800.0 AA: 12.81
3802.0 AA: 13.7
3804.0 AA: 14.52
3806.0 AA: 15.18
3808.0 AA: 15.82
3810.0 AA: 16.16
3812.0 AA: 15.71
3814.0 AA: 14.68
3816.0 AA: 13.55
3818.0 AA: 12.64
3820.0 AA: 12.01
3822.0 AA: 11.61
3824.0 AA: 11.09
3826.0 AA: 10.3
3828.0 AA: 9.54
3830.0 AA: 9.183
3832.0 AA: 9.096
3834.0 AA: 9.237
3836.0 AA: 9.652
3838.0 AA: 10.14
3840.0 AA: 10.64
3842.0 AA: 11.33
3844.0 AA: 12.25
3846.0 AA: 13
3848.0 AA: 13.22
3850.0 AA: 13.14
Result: 17.6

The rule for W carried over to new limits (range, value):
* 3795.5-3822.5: 13.9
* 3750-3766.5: 12.9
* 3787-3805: 13.6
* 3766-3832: 13.7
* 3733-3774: 12.7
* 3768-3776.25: 14.1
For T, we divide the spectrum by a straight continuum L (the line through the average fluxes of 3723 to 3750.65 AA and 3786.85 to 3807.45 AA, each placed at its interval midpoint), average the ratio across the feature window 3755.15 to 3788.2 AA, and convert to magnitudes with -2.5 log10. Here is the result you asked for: 0.04 mag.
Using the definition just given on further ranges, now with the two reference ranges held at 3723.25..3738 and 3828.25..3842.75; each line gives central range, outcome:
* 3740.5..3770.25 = 0.41 mag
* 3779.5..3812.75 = -0.06 mag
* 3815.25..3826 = -0.05 mag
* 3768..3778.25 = 0.14 mag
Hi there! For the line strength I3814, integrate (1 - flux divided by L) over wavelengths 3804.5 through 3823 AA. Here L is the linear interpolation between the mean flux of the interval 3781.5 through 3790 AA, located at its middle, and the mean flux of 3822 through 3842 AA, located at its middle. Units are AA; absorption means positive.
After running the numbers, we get -2.7 AA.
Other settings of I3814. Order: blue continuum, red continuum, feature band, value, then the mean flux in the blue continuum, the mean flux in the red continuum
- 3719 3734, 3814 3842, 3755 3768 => 3.4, 21.3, 10.8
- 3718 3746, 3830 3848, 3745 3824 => 0.3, 17.1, 10.7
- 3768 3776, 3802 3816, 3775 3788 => -1.5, 14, 15.1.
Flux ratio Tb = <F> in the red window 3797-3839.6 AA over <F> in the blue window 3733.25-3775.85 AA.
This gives 0.96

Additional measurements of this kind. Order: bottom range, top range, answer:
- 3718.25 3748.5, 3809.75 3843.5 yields 0.69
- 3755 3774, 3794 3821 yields 1.05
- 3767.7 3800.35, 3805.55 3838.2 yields 0.83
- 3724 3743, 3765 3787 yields 0.81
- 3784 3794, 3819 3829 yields 0.74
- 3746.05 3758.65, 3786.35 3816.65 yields 1.16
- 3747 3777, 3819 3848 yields 0.82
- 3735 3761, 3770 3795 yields 1.23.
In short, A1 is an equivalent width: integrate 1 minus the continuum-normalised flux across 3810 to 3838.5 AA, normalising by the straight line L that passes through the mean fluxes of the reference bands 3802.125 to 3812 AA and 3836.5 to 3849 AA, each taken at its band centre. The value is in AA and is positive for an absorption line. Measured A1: 4.48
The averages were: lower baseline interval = 15.3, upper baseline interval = 11.7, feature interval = 11.5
